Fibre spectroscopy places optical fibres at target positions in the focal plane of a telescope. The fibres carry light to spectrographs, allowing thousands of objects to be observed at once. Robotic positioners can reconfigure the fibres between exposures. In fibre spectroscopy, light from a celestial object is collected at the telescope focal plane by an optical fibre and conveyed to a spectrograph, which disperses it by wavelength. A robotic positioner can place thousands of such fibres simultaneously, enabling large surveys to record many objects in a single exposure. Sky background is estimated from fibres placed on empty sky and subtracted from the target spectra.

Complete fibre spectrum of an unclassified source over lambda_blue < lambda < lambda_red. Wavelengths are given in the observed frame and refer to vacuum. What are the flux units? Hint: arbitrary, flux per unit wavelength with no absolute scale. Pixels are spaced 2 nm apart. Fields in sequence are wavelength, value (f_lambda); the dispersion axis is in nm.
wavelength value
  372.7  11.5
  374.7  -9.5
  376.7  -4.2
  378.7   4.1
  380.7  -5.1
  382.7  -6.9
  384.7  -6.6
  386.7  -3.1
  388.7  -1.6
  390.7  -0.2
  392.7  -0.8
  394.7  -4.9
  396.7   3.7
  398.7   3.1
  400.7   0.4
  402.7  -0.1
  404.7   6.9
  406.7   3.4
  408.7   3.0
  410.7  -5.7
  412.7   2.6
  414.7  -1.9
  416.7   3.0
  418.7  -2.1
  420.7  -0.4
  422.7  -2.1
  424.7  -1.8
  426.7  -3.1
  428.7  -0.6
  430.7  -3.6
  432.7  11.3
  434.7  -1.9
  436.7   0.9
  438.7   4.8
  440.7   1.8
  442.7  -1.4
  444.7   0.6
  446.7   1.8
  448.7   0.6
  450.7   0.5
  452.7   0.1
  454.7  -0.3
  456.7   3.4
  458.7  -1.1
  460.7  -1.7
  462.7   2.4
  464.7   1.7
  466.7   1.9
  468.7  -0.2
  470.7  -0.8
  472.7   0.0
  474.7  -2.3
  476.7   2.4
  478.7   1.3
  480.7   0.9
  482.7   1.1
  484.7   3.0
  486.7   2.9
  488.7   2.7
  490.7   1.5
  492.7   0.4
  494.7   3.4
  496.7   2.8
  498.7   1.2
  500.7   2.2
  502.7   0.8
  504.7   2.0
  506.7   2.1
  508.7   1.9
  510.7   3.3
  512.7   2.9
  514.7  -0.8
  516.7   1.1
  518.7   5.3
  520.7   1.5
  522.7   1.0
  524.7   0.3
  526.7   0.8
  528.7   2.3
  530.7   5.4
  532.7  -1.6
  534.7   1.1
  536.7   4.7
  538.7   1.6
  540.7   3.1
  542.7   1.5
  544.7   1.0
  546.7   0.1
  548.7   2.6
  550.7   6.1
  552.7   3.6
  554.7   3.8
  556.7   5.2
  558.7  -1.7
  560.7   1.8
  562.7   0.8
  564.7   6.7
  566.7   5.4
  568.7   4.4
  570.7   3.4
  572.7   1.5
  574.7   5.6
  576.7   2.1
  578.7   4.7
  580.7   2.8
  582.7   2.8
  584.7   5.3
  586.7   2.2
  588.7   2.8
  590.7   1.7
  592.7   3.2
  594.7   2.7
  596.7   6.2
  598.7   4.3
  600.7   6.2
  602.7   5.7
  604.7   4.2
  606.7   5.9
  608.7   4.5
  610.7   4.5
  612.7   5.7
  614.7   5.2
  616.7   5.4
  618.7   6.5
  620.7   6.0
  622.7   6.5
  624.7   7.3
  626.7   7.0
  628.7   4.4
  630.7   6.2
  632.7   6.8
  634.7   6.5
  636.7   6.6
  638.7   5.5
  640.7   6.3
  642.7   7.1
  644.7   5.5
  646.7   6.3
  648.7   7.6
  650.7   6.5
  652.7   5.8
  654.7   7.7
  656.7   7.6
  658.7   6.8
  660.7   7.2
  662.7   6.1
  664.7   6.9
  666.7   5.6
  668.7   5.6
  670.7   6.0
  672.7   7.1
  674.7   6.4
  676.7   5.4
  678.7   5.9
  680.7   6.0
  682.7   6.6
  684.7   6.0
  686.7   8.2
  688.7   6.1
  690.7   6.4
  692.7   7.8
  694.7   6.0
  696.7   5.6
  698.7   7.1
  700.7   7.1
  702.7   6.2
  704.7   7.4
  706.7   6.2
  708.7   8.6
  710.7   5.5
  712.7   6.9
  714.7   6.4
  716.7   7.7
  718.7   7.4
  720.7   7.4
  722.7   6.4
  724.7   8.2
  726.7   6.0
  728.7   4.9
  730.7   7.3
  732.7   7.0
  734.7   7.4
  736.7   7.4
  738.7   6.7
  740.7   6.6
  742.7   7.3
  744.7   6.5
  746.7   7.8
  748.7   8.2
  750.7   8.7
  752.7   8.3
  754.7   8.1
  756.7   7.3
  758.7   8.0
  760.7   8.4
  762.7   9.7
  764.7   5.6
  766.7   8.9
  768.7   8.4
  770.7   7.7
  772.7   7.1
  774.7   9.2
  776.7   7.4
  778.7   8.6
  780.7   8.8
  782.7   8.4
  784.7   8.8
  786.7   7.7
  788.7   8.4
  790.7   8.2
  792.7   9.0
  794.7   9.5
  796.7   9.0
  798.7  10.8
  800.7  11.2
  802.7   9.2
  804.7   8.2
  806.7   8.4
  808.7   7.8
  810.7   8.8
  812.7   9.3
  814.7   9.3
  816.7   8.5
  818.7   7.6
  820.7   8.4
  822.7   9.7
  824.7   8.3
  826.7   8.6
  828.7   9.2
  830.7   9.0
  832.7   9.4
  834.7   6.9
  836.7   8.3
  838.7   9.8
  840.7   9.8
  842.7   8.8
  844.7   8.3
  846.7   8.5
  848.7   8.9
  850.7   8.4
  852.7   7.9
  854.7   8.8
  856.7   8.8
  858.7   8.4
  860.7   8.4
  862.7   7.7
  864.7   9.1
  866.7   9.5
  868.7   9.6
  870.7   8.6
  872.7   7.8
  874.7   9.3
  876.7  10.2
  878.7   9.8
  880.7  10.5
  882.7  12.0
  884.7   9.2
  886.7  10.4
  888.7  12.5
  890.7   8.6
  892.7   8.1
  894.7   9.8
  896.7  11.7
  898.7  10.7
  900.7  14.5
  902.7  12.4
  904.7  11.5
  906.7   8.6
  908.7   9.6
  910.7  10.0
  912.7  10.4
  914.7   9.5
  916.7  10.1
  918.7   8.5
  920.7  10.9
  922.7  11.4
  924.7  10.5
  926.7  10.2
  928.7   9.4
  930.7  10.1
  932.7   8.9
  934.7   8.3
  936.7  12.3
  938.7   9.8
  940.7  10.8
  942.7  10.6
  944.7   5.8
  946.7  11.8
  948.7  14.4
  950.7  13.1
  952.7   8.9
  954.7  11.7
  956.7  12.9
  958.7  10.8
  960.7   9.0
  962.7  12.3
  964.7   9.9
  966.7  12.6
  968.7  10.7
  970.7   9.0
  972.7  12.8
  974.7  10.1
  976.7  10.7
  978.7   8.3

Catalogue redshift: 0.37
